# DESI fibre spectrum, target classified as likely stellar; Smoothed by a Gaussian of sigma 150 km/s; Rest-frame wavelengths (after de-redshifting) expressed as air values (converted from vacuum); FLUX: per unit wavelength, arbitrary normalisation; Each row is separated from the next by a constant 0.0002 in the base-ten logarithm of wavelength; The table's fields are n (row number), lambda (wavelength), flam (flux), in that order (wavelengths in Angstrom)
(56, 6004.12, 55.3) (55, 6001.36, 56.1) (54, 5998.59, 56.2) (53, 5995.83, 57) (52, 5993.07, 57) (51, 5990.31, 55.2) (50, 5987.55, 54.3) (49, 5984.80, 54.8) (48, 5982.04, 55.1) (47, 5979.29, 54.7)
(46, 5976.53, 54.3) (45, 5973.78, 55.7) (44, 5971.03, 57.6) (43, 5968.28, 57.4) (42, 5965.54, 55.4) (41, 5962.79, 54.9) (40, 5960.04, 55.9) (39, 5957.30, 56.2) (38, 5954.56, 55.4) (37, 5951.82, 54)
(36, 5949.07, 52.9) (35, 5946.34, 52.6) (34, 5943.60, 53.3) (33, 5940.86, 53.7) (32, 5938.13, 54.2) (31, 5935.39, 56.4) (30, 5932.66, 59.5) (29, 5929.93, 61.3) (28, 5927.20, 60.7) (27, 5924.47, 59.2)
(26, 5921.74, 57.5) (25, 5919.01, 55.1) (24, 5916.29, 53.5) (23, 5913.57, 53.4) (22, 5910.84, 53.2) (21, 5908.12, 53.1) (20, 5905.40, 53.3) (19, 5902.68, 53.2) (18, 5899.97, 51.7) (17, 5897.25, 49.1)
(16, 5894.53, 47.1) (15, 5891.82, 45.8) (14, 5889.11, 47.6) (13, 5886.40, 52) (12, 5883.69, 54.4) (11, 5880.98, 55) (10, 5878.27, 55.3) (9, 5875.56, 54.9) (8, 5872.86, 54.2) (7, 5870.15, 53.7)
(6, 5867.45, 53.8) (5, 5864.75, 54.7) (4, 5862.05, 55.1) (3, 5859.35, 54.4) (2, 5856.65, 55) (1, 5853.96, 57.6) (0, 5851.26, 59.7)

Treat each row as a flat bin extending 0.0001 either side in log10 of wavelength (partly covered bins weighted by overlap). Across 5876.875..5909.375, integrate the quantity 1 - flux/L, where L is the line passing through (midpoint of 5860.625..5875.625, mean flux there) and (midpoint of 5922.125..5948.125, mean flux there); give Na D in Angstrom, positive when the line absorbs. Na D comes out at 2.22 Angstrom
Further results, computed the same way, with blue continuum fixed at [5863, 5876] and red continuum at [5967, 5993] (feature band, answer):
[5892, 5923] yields 1.26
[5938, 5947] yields 0.27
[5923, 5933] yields -0.96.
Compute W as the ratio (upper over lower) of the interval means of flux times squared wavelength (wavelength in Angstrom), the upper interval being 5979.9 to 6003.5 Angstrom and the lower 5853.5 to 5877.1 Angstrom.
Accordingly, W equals 1.06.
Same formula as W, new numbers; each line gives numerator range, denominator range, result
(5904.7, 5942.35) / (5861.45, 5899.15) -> 1.09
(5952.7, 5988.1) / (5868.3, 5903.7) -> 1.10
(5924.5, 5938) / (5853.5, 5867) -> 1.10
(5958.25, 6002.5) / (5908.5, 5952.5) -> 1.02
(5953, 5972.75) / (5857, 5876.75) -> 1.06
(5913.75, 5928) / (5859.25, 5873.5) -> 1.06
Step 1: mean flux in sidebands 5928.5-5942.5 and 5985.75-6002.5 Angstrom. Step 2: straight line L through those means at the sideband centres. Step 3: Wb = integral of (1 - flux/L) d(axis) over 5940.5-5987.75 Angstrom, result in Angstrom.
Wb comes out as 1.27 Angstrom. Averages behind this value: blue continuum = 57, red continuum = 55.9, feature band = 54.9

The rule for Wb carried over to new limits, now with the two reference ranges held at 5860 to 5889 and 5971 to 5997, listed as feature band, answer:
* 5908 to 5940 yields -1.1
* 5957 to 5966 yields -0.1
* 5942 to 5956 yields 0.3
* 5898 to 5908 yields 0.3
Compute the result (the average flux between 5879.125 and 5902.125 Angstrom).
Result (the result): 50.6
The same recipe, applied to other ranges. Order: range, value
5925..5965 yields 55.8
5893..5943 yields 54.7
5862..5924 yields 52.9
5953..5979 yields 55.8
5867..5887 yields 54.2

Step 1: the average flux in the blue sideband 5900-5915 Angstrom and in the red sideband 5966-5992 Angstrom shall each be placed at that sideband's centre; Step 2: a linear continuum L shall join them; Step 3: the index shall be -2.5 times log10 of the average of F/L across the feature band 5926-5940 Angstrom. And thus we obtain -0.08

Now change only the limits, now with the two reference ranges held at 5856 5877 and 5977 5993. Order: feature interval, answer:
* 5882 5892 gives 0.08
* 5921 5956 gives -0.03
